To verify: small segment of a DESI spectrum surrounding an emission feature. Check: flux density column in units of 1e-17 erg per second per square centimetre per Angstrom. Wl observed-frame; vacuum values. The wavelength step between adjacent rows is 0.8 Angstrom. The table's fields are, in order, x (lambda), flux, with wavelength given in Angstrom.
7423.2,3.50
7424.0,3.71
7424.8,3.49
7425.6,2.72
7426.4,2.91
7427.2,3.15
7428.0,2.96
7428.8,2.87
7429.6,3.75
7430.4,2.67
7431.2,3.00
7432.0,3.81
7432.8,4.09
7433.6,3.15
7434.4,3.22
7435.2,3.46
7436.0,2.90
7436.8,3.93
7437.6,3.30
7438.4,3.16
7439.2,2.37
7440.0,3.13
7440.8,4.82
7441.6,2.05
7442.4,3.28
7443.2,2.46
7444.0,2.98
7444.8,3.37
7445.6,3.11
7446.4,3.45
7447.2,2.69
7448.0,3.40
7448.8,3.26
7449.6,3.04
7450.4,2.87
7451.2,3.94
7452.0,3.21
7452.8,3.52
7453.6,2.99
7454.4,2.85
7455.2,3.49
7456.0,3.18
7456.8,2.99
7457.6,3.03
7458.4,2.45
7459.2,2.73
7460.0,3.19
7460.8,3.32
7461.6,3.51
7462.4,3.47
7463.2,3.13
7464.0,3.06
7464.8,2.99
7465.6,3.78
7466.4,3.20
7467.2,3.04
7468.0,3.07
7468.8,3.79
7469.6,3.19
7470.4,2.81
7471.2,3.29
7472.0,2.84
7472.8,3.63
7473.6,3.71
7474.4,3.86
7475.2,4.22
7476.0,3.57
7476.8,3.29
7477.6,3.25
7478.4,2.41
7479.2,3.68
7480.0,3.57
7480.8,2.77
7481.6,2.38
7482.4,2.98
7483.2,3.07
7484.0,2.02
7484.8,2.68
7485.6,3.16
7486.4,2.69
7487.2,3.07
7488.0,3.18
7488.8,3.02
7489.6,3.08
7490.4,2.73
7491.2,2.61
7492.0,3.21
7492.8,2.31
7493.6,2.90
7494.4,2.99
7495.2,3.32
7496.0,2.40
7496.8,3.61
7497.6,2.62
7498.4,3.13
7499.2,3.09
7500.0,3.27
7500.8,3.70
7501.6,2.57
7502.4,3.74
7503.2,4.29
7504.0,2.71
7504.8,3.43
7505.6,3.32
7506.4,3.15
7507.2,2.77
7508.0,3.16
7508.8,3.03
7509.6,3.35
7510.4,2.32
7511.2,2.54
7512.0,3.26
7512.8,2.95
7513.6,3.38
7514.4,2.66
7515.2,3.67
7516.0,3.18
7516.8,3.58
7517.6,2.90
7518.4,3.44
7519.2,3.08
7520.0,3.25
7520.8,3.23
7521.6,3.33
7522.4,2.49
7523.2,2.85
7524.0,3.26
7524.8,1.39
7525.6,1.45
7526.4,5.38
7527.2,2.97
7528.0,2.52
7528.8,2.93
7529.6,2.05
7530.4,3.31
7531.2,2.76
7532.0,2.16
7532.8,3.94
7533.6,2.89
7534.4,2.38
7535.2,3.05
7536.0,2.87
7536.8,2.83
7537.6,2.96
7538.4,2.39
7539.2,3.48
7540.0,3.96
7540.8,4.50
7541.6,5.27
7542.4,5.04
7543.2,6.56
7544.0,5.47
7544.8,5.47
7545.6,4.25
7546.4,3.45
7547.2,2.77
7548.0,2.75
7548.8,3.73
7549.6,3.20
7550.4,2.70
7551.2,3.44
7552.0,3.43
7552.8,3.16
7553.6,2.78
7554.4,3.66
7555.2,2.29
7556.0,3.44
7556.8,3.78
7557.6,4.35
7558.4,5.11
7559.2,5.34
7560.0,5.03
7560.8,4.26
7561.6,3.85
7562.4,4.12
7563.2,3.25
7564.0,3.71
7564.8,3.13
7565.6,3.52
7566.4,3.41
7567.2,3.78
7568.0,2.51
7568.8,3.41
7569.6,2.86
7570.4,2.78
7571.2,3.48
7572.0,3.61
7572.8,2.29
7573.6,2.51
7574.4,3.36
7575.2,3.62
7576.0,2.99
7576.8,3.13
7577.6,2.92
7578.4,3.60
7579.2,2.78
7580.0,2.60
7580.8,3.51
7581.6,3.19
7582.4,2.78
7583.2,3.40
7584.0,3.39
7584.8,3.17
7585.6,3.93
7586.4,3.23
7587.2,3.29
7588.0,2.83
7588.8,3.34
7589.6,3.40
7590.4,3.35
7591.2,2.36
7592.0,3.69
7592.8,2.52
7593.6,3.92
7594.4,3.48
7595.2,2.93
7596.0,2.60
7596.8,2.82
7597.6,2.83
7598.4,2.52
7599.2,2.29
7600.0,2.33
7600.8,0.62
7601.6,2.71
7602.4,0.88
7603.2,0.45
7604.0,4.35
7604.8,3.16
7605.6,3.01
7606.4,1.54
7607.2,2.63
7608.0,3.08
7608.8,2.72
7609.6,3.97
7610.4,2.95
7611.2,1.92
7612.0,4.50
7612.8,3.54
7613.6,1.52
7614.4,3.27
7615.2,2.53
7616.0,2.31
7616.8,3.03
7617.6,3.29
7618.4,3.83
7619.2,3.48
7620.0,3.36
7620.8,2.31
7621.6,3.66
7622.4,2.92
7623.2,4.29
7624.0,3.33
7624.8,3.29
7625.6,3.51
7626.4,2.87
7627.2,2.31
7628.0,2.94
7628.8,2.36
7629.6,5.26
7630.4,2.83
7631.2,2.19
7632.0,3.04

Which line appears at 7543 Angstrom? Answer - [S II] 6716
